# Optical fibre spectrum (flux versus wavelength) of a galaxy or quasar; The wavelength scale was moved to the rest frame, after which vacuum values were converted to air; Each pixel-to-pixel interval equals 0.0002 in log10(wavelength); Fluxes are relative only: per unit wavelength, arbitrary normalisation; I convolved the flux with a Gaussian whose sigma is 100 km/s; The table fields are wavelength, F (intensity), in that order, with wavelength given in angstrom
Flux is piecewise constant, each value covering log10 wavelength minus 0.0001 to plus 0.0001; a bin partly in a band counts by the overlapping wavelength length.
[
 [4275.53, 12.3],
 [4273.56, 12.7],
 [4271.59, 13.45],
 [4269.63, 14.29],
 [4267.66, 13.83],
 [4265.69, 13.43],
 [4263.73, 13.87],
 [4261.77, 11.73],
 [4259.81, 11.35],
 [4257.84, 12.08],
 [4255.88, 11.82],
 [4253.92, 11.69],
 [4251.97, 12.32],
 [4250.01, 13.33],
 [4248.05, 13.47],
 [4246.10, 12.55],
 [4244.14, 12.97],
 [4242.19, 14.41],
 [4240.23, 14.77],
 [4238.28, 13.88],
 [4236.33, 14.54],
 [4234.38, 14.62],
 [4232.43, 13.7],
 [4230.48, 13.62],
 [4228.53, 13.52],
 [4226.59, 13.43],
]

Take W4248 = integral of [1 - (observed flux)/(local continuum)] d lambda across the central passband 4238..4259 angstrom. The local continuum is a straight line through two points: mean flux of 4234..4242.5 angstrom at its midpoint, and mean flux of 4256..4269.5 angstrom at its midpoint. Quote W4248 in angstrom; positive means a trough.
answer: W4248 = 1.2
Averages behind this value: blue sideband 14.4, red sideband 12.8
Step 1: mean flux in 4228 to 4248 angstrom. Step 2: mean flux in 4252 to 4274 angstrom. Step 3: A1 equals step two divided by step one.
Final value 0.92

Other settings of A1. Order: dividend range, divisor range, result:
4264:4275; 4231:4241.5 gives 0.95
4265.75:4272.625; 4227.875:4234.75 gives 1.00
